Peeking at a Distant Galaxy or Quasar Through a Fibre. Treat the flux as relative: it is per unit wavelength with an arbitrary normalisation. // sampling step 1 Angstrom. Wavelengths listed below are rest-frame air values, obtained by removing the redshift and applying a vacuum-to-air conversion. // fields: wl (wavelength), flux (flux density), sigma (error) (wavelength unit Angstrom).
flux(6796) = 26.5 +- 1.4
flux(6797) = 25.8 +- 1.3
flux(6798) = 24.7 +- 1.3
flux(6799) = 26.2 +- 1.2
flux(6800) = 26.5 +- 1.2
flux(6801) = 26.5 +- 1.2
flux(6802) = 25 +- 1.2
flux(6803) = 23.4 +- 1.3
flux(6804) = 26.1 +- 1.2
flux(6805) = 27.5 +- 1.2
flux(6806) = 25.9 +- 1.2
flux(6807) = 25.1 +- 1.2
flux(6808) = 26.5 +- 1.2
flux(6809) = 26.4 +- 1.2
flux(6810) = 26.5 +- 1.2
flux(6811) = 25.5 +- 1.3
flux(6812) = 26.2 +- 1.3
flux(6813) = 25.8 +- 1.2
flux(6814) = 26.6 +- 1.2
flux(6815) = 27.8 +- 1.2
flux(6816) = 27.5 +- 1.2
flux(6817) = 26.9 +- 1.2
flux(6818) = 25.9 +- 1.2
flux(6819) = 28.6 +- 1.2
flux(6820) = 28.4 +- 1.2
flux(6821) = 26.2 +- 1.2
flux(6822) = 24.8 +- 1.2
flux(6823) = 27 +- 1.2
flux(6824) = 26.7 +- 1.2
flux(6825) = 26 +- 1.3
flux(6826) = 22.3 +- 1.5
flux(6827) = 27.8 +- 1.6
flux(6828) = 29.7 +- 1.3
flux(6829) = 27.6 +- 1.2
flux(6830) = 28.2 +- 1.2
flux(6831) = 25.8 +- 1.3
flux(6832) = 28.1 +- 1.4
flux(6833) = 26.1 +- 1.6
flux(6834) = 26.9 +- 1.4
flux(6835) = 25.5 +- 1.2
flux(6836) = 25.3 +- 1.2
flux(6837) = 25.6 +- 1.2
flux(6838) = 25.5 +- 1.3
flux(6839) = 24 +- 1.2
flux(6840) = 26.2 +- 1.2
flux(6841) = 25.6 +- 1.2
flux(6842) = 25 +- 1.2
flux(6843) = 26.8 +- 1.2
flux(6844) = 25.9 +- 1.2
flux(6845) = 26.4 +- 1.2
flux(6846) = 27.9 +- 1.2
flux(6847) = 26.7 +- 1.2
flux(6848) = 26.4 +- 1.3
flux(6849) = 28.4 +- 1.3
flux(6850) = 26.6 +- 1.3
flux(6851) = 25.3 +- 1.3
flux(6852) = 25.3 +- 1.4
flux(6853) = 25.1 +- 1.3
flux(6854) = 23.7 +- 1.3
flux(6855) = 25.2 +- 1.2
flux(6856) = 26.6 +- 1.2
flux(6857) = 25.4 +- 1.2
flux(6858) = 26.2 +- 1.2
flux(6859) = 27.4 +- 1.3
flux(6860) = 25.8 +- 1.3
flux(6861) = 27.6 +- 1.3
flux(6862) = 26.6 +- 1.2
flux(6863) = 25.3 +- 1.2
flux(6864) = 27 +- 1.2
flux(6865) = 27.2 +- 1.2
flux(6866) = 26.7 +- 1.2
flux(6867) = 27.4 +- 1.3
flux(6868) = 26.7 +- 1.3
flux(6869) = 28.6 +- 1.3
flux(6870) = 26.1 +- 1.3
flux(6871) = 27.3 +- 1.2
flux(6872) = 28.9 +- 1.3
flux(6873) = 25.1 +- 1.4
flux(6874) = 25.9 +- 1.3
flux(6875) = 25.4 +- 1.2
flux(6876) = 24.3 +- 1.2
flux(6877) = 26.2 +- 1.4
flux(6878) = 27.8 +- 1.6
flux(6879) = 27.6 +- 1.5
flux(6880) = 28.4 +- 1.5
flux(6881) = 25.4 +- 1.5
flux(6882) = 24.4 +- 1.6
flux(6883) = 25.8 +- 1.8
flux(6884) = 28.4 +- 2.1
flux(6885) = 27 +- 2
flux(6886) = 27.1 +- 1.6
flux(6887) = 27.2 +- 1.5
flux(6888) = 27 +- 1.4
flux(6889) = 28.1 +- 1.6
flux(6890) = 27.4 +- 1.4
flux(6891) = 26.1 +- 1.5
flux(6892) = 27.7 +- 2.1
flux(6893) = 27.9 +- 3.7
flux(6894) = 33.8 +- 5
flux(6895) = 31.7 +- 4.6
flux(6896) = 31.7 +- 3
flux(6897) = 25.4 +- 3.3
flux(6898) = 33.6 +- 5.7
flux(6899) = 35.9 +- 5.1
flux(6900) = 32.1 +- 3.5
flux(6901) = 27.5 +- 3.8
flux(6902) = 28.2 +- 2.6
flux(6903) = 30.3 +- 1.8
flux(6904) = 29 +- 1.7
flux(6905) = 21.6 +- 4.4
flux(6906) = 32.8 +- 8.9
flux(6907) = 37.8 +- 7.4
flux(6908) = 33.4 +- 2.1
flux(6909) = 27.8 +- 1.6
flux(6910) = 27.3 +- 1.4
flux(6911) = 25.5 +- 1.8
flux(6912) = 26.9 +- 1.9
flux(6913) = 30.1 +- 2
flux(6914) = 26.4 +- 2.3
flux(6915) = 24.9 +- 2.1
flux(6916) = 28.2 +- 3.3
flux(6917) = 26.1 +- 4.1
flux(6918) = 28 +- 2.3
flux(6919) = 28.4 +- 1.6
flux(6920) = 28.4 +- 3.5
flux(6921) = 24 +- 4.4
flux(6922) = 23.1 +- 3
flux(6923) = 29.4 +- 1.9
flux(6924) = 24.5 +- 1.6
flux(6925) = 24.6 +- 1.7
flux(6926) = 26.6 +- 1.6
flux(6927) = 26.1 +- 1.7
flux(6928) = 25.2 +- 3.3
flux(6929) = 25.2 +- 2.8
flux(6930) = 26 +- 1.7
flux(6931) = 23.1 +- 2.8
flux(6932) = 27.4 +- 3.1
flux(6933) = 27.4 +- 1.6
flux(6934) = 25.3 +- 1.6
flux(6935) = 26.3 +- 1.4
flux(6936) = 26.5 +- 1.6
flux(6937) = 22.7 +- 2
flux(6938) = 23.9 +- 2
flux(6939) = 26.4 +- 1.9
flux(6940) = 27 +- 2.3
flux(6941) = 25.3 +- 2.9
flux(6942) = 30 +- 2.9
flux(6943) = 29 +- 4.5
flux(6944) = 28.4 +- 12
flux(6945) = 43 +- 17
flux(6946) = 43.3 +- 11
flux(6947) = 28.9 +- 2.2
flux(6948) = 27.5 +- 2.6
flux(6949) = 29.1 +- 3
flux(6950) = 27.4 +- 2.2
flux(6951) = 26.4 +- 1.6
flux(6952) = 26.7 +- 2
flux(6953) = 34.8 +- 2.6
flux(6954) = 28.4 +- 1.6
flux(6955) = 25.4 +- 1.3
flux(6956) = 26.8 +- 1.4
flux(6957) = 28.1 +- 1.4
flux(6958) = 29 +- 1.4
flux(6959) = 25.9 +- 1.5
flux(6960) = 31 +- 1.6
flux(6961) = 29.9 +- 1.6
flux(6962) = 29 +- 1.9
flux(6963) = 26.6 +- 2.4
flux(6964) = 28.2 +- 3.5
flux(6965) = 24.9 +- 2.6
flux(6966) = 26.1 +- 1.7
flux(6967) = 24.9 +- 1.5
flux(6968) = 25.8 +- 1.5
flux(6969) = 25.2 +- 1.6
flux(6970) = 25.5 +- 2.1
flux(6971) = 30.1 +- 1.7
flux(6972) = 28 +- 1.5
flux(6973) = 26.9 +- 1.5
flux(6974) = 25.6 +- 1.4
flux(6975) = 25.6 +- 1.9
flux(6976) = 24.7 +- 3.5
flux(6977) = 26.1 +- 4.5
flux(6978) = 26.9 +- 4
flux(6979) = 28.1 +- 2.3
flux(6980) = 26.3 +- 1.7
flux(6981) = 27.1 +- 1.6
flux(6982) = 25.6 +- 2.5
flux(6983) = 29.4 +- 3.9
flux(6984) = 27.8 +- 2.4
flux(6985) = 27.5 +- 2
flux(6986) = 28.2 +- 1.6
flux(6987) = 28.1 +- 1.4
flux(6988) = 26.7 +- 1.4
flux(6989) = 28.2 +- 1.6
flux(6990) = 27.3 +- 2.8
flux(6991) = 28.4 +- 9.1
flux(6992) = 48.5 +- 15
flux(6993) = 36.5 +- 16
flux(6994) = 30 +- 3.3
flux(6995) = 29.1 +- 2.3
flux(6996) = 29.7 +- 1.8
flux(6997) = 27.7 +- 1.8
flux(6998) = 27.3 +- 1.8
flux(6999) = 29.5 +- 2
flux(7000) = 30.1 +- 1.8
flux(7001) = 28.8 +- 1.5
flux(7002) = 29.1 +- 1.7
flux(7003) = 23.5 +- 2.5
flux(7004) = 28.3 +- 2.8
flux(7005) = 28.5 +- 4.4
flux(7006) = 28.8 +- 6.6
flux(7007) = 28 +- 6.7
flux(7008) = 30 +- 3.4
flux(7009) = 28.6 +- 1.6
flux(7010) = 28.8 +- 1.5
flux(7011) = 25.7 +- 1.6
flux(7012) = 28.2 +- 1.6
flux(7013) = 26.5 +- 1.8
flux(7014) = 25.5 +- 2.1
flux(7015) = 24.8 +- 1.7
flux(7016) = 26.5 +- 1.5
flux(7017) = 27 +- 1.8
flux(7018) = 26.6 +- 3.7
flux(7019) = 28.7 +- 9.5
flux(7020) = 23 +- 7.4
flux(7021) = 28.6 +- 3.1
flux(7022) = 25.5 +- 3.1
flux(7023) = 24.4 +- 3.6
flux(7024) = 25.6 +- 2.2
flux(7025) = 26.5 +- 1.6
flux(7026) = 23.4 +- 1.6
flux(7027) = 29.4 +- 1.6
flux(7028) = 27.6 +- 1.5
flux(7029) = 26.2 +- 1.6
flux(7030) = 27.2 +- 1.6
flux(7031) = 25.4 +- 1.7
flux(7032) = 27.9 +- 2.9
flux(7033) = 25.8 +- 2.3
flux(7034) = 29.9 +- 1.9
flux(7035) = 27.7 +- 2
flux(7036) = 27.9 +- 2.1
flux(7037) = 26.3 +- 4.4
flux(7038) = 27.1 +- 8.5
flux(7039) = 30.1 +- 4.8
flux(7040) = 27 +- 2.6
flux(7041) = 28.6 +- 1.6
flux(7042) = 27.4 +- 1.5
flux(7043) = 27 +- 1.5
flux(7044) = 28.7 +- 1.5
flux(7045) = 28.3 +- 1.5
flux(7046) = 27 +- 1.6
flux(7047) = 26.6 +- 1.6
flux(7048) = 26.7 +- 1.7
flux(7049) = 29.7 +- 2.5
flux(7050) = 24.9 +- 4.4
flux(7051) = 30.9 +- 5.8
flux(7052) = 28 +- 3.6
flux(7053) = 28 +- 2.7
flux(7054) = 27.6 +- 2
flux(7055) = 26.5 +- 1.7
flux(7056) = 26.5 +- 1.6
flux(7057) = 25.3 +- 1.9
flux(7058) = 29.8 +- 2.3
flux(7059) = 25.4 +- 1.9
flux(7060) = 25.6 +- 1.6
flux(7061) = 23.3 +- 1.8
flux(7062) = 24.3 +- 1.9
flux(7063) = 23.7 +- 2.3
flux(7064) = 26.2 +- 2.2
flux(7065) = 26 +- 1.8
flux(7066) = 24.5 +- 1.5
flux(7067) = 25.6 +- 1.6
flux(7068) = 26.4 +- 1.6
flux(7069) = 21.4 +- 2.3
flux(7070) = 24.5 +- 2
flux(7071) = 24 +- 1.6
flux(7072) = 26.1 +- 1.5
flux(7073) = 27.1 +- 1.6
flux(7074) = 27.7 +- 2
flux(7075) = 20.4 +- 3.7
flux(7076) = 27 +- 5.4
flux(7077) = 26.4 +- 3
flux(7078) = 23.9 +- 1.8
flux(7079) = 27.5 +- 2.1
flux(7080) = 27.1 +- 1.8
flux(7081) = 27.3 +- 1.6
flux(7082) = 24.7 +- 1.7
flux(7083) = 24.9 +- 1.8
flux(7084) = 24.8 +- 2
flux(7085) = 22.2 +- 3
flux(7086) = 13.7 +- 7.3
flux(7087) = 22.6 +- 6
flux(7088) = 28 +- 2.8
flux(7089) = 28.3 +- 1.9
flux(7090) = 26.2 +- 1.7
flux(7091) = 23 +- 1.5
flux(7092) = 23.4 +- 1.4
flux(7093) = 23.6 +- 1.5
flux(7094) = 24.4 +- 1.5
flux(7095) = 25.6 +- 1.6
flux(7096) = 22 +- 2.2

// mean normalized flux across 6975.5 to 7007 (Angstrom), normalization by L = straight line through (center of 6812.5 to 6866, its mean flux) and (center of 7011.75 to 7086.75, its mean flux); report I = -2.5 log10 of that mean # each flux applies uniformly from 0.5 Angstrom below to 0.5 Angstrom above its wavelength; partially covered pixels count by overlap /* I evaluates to -0.10 mag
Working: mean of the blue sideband 26.4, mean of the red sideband 26.2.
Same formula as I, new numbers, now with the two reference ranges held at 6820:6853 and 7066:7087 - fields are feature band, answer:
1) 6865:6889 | -0.03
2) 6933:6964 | -0.12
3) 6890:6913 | -0.15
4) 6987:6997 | -0.23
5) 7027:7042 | -0.11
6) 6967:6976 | -0.04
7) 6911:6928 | -0.03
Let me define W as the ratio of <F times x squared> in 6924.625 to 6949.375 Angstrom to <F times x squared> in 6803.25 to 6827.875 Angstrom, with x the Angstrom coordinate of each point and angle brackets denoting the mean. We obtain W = 1.09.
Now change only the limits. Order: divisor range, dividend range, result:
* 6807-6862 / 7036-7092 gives 1.05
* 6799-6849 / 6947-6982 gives 1.08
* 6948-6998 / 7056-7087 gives 0.91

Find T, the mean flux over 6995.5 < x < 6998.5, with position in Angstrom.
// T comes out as 28.2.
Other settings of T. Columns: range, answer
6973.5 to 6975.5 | 25.6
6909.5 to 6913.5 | 27.4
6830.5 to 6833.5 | 26.7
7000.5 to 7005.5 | 27.6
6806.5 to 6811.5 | 26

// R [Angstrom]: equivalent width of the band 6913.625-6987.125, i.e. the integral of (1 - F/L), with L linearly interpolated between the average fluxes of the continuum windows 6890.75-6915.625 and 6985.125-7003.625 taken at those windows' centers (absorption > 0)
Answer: 5.6 Angstrom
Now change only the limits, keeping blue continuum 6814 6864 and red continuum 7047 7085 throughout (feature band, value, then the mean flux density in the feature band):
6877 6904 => -2.4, 28.6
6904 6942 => -0.9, 26.8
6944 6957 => -2.1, 30.5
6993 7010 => -1.8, 28.8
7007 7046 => -1.7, 27.1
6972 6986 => -0.4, 26.8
